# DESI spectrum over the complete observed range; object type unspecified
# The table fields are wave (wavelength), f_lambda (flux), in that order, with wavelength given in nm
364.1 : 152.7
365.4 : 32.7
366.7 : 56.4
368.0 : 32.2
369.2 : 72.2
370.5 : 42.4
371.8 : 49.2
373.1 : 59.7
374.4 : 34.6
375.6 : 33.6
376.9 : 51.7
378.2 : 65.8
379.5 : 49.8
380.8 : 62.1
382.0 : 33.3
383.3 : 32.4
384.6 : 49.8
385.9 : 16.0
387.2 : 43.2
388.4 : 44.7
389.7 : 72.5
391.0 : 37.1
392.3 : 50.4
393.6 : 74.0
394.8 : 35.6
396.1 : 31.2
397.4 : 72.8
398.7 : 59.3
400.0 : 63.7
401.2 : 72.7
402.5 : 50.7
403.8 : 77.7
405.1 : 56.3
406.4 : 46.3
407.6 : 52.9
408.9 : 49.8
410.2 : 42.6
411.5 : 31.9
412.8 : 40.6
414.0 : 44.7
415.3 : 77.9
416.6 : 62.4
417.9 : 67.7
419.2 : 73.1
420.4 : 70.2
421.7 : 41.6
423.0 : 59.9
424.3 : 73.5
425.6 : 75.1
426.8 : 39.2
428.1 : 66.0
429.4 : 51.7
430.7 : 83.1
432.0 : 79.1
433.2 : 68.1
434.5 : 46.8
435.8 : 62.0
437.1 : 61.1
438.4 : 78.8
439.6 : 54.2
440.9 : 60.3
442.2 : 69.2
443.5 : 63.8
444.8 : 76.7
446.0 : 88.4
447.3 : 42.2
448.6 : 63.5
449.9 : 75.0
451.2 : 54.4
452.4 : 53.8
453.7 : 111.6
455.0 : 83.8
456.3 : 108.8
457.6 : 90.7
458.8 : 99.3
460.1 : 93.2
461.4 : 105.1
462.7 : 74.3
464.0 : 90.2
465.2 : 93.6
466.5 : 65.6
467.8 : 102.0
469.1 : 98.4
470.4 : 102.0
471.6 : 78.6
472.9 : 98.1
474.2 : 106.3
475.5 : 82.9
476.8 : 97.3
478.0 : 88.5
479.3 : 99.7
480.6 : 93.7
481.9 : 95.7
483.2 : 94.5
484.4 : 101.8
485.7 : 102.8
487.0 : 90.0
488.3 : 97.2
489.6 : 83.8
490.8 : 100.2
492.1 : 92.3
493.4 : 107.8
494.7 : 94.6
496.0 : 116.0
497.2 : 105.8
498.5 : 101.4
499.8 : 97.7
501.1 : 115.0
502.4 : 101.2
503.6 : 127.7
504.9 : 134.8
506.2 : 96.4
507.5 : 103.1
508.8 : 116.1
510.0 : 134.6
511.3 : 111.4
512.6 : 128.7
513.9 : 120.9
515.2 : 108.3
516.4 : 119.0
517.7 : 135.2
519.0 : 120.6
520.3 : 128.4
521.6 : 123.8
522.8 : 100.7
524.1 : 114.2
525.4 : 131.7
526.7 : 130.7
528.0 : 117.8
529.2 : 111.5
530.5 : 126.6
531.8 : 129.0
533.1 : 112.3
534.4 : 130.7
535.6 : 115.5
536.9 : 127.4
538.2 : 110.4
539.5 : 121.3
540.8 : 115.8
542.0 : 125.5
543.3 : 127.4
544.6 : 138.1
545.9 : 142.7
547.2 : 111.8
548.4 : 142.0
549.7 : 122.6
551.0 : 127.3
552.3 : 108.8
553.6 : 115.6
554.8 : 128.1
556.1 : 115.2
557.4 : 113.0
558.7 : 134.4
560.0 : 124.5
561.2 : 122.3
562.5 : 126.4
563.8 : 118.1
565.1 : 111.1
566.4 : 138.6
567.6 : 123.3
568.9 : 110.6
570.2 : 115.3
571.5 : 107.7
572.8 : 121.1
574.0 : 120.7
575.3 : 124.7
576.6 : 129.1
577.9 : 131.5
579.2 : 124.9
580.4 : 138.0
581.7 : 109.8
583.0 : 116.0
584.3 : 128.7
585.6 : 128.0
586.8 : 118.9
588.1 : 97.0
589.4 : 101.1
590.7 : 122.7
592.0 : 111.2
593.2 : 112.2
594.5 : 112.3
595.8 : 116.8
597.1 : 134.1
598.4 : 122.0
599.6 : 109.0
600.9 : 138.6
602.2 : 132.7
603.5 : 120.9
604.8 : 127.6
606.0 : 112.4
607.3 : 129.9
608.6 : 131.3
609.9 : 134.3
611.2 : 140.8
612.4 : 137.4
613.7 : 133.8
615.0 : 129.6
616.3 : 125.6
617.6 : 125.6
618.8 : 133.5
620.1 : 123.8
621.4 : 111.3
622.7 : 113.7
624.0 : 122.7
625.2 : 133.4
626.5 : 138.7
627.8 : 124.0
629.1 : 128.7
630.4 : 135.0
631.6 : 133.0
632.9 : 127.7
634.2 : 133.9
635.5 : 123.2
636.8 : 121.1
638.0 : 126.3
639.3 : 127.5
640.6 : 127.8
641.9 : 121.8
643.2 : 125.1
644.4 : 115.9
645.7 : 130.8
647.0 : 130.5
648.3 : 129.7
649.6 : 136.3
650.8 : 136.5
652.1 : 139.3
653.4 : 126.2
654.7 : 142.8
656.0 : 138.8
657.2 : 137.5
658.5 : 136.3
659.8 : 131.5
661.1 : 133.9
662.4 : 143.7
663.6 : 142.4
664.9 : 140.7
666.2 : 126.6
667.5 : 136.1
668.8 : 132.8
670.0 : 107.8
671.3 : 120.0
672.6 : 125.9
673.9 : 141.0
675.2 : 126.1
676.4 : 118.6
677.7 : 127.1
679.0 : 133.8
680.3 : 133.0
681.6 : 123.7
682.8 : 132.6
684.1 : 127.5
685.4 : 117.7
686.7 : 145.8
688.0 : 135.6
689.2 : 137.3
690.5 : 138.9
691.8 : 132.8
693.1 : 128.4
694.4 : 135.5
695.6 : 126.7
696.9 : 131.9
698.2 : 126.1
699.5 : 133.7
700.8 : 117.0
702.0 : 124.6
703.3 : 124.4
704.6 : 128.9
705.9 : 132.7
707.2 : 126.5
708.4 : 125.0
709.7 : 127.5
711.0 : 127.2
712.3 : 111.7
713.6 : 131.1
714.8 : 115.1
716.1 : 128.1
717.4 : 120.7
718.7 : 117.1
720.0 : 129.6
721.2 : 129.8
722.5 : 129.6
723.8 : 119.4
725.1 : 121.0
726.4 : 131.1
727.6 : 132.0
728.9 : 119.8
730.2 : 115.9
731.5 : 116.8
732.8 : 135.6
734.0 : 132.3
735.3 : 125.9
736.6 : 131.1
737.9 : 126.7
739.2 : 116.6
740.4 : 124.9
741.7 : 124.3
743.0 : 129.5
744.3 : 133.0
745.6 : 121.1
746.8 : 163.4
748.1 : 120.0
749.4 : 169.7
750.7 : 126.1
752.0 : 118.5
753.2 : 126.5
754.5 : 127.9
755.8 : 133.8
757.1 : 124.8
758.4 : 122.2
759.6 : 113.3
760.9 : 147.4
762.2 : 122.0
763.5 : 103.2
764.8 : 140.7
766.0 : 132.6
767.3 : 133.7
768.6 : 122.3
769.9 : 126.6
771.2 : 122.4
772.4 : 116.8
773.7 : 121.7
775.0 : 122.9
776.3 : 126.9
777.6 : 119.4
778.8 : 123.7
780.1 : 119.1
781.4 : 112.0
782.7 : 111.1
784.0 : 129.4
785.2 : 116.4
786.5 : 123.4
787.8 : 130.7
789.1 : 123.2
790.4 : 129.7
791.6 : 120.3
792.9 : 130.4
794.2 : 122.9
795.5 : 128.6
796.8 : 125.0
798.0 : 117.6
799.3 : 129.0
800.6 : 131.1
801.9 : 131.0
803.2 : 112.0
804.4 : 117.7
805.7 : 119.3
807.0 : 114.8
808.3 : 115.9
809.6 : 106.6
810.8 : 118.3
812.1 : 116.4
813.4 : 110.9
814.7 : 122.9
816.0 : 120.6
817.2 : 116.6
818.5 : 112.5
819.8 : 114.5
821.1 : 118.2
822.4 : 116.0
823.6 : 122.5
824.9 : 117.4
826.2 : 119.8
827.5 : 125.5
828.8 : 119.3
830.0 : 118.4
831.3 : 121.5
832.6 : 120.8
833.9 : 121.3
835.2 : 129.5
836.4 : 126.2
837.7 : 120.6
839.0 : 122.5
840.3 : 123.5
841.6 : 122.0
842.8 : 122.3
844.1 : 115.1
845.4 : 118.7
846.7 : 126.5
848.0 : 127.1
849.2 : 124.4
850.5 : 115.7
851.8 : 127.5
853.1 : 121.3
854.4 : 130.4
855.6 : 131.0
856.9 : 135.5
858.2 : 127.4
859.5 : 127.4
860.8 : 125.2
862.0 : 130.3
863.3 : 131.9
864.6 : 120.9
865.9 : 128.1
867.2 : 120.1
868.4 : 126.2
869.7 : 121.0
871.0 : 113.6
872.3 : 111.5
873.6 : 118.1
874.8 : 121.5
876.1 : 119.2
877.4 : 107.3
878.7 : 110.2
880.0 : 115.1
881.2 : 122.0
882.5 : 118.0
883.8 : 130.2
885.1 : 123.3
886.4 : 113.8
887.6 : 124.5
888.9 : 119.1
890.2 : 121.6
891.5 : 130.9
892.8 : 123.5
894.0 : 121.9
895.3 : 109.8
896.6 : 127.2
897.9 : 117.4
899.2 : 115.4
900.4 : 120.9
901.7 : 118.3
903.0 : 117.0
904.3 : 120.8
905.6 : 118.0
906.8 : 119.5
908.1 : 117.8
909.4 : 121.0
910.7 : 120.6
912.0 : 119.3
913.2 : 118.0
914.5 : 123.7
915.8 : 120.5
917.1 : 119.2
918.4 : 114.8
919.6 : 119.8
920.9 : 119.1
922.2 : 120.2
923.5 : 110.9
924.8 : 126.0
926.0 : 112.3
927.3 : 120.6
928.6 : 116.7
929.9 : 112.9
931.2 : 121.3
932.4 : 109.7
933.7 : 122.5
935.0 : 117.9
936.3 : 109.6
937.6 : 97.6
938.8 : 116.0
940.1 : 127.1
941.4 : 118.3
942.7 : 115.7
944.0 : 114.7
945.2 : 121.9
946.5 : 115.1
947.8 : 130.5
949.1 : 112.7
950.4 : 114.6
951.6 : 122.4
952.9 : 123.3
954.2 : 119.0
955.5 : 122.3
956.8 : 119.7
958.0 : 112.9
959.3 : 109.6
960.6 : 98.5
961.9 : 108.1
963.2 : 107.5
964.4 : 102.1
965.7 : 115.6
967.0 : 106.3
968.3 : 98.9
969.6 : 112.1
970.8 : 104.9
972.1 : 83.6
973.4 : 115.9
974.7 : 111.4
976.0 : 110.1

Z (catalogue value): 0.138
